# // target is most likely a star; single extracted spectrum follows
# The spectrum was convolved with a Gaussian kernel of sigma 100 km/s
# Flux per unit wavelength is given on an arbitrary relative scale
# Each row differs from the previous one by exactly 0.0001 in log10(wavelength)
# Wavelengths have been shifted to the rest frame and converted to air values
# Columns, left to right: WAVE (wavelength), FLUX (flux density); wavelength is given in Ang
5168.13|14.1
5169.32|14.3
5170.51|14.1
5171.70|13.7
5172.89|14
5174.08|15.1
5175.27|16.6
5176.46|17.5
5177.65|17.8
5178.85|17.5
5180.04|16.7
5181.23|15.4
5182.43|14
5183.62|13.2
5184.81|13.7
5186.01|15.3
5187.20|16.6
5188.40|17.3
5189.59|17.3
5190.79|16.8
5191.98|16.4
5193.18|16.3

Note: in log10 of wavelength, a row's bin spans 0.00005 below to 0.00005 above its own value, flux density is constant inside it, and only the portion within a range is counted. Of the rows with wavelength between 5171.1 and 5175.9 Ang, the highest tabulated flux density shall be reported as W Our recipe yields 16.6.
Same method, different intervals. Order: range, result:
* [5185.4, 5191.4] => 17.3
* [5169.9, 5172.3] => 14.1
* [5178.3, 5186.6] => 17.5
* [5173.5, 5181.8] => 17.8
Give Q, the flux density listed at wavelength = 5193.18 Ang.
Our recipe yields 16.3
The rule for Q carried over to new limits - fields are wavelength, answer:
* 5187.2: 16.6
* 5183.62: 13.2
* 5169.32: 14.3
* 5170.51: 14.1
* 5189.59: 17.3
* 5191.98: 16.4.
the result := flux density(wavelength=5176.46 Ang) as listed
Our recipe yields 17.5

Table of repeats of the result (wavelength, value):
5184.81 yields 13.7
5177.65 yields 17.8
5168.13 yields 14.1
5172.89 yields 14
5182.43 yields 14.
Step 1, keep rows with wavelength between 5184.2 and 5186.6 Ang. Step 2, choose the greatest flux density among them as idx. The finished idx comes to 15.3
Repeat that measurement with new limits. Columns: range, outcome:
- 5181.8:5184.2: 14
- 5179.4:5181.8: 16.7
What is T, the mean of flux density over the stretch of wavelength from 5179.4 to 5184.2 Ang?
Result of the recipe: 14.9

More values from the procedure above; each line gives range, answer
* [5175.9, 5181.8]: 17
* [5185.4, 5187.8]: 15.9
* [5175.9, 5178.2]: 17.7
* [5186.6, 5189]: 17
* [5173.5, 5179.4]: 16.9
